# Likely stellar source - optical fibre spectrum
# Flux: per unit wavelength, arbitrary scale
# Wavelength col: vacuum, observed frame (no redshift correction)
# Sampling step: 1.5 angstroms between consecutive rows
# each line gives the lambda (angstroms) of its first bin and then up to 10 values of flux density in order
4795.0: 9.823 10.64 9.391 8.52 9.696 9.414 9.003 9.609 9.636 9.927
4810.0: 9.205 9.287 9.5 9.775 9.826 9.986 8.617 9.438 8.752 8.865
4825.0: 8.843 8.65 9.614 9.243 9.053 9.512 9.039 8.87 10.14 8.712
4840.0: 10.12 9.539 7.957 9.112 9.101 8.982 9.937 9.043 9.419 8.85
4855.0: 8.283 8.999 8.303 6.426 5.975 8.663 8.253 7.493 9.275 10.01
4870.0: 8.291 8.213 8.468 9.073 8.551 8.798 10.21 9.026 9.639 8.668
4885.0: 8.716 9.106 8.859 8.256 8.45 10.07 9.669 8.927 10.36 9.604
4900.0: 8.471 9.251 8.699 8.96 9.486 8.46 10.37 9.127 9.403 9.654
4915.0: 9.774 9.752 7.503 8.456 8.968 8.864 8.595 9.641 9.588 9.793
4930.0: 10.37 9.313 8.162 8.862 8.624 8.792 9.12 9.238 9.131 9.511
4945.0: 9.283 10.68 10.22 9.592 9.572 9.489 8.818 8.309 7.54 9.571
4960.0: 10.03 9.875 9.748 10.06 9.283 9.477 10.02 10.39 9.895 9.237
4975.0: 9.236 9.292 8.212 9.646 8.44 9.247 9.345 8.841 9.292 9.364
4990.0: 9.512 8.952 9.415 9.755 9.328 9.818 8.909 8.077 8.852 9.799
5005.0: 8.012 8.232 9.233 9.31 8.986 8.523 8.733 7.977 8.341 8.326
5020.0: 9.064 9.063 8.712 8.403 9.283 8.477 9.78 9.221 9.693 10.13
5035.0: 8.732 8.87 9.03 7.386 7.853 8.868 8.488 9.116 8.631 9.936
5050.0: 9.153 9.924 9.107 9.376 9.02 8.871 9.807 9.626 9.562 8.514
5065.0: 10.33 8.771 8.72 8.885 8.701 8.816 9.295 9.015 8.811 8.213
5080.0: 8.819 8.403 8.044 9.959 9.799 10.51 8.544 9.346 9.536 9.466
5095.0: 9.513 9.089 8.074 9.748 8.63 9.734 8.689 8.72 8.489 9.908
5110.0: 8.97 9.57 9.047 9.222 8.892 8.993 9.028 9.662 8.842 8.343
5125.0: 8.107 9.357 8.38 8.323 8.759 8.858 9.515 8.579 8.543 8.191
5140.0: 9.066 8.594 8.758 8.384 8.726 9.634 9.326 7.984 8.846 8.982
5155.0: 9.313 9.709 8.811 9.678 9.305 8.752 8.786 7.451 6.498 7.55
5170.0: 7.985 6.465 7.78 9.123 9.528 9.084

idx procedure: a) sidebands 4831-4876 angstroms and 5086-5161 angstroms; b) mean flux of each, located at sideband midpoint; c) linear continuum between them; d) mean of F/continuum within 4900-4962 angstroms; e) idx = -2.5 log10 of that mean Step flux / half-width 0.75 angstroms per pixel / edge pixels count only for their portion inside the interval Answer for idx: -0.05 mag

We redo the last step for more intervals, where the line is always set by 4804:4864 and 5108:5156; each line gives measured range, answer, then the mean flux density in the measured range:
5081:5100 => -0.04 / 9.24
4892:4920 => -0.03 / 9.26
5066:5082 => 0.02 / 8.77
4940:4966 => -0.06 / 9.45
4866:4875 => 0.02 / 8.84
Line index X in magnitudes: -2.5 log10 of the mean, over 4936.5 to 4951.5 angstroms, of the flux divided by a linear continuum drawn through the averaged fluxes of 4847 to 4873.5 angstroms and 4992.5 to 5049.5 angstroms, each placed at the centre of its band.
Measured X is -0.09 mag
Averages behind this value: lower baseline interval 8.49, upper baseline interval 8.9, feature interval 9.5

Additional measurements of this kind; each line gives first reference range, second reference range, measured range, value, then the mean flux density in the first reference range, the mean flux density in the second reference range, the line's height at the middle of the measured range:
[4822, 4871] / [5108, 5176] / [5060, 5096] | -0.046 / 8.83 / 8.73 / 8.75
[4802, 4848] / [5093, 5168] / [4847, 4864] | 0.099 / 9.27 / 8.87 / 9.23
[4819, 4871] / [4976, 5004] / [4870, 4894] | -0.003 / 8.84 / 9.16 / 8.92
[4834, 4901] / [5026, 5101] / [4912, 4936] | -0.024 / 8.89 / 9.09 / 8.95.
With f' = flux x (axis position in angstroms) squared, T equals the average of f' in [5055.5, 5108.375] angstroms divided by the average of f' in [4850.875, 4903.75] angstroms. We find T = 1.1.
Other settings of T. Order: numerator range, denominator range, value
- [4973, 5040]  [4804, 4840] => 1.04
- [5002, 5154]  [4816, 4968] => 1.06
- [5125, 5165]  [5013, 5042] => 1.06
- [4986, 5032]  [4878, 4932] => 1.01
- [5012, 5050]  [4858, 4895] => 1.08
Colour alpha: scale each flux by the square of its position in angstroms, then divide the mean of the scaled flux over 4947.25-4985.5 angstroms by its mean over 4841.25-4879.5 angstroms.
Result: 1.13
